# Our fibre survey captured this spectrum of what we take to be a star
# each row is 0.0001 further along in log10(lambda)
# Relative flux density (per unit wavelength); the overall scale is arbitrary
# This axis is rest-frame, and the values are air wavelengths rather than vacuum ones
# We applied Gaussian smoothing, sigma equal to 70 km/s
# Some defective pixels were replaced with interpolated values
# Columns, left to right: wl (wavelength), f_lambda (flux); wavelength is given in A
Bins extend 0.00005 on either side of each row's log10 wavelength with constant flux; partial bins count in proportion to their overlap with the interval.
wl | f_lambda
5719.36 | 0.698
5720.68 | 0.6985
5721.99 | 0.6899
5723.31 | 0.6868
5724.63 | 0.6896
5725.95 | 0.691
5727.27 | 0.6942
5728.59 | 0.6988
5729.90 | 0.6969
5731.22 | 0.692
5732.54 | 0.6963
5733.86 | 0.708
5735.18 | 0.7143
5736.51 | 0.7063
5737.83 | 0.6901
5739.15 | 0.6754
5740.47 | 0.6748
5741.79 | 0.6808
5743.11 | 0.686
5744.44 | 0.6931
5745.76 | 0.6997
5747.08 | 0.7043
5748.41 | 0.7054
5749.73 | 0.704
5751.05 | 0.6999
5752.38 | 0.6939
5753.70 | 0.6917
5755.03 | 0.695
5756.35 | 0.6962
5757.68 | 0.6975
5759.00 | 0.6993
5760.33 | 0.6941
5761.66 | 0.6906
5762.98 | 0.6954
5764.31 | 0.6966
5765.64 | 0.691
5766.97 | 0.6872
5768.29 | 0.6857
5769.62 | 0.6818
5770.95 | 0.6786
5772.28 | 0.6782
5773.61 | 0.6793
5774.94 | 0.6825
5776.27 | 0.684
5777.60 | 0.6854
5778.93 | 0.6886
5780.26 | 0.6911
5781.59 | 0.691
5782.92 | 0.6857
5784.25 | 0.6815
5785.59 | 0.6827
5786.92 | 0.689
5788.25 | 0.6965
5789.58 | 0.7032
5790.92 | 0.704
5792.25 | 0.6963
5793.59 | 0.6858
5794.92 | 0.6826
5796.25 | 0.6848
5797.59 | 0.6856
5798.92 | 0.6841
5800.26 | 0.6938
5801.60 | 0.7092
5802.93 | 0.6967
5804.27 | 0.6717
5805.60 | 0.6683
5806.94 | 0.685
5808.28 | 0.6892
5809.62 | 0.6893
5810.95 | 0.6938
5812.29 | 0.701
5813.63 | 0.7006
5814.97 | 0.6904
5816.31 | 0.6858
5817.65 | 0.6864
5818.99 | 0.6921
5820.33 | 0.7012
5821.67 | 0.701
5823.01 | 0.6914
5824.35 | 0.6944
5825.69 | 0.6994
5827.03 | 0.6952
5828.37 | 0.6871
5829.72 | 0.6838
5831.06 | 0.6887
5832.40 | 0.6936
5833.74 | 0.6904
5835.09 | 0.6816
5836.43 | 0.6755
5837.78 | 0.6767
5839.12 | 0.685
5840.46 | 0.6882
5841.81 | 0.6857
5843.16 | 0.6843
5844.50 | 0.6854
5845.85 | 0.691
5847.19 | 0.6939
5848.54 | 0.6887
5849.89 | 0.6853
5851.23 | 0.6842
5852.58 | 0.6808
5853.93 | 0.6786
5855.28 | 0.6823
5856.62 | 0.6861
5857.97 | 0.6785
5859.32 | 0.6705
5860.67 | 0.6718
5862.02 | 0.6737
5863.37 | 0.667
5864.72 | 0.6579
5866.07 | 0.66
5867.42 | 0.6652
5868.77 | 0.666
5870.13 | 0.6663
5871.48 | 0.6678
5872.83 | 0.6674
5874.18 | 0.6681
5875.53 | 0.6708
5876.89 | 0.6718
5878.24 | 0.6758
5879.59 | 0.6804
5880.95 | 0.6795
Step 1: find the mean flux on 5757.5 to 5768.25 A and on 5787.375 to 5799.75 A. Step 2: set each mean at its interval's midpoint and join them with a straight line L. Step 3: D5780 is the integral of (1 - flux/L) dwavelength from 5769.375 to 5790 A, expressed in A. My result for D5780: 0.19 A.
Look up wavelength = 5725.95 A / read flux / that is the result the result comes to 0.691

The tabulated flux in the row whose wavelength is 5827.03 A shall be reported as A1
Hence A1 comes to 0.6952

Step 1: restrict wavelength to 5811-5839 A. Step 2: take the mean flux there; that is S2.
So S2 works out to 0.691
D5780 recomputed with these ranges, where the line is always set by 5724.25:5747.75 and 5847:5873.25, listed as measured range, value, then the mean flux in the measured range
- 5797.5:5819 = -0.2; 0.69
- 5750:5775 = 0.0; 0.691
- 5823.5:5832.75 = -0.2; 0.692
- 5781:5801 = -0.1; 0.69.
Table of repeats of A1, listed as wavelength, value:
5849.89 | 0.6853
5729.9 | 0.6969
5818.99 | 0.6921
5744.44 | 0.6931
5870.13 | 0.6663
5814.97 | 0.6904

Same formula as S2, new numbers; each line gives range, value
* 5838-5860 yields 0.684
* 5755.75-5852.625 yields 0.689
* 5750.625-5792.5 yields 0.69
